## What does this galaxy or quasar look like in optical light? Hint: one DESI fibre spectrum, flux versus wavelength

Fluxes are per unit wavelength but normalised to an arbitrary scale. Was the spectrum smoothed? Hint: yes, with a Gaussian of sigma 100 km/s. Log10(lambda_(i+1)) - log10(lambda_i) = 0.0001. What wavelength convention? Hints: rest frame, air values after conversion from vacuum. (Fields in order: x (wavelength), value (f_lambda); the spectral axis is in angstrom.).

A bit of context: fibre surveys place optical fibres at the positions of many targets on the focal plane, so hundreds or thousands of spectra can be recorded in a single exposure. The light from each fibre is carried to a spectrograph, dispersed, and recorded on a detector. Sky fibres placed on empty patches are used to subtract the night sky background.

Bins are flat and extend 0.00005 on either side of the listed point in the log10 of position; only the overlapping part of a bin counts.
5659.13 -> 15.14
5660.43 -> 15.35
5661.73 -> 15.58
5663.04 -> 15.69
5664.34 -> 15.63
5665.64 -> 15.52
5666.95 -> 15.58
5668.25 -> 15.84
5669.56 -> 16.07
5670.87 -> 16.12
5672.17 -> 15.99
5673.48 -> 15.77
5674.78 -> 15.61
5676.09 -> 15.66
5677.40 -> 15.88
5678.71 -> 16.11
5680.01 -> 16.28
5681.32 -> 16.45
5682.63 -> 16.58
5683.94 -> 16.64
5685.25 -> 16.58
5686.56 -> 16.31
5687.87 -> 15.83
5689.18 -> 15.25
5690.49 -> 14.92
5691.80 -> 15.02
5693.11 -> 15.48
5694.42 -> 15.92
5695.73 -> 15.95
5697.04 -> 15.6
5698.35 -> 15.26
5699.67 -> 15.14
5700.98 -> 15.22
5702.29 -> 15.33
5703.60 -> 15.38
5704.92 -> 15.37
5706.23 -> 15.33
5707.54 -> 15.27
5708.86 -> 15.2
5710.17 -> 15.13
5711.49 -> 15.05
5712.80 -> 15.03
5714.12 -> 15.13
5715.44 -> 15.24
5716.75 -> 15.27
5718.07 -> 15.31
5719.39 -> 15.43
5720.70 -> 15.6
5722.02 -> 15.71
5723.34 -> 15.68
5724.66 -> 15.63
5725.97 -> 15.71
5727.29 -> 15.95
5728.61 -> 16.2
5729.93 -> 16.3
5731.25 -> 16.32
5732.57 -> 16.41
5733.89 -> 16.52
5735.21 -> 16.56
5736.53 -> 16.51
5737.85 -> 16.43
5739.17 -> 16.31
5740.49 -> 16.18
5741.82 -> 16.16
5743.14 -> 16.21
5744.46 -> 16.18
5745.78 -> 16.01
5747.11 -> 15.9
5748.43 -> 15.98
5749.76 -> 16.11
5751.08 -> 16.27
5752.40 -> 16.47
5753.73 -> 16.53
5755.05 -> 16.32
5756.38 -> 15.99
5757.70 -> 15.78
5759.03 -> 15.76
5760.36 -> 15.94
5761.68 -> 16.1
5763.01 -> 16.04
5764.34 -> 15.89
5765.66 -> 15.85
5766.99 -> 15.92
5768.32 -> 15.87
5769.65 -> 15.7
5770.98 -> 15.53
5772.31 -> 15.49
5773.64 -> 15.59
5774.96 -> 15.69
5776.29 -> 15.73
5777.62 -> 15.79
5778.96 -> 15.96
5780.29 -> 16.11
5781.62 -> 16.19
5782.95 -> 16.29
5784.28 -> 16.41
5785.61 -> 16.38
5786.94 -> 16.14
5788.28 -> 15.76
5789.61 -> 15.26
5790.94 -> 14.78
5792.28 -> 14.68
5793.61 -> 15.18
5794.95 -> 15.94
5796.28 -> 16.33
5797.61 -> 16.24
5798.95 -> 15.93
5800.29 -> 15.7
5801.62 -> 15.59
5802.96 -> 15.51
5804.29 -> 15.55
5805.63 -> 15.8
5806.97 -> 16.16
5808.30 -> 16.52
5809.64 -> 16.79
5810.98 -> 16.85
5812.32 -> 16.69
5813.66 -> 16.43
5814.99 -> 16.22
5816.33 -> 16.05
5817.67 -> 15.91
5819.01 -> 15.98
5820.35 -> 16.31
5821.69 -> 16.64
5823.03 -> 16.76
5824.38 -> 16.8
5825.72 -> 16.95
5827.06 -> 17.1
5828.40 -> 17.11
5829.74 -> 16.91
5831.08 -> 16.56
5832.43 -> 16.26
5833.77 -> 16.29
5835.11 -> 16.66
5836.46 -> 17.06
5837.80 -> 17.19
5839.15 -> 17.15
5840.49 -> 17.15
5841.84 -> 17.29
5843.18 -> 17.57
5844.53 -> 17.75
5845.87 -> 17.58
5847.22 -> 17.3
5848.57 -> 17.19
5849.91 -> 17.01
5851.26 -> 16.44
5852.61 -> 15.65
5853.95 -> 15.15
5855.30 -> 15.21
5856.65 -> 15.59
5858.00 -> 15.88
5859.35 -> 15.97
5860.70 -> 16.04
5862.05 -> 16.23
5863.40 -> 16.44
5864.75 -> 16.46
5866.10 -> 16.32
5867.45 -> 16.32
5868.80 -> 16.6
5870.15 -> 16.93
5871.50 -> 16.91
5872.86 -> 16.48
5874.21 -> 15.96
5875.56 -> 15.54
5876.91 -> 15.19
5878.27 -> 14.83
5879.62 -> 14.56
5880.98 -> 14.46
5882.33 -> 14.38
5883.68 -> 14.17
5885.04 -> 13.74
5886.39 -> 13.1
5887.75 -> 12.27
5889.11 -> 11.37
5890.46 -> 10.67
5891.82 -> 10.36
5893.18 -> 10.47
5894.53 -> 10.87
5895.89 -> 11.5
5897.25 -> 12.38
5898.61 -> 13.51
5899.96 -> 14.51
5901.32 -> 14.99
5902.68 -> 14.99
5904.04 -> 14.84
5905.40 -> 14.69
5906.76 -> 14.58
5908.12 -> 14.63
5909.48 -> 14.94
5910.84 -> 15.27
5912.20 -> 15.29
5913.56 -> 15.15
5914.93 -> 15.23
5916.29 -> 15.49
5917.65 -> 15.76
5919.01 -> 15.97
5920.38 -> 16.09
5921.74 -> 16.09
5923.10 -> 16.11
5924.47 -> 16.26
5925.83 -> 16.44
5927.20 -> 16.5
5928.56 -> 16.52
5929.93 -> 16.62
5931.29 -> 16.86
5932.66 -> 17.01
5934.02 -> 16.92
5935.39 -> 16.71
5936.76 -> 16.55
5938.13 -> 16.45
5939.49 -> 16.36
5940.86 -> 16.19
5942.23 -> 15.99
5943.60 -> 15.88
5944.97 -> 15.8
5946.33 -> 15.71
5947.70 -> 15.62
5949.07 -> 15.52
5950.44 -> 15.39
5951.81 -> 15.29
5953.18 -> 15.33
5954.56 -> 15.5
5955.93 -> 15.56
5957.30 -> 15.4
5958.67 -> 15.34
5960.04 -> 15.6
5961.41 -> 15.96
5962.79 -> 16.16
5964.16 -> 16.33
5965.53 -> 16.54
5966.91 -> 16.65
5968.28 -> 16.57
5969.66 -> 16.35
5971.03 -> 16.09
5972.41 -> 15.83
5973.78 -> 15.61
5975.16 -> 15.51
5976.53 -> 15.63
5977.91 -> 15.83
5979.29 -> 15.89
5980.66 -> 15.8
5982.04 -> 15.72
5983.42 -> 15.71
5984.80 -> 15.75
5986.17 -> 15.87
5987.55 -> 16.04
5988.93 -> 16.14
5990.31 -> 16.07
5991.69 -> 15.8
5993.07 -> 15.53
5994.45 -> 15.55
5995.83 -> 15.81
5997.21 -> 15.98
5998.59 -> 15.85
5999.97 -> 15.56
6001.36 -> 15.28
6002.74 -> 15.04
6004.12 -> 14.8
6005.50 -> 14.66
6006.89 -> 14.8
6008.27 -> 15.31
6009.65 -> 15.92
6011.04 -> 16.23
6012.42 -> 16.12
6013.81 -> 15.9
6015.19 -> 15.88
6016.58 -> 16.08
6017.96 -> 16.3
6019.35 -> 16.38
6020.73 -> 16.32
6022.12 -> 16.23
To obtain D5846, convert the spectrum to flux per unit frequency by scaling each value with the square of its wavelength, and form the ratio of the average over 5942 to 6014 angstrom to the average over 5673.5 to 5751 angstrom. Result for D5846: 1.09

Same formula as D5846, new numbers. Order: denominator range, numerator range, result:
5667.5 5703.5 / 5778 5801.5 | 1.04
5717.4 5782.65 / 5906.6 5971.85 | 1.06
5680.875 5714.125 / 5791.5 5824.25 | 1.07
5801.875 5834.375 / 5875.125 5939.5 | 0.92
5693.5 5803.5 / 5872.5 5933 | 0.97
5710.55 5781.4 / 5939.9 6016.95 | 1.07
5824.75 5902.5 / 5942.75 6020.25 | 1.07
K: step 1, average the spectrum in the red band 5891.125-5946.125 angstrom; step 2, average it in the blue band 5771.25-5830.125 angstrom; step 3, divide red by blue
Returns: 0.94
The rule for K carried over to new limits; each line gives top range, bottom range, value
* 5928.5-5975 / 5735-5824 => 1.00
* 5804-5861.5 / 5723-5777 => 1.03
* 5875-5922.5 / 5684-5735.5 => 0.90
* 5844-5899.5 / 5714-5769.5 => 0.93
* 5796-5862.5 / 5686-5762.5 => 1.04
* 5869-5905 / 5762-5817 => 0.87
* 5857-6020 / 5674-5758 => 0.97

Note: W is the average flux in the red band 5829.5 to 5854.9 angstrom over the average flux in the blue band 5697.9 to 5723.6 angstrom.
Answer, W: 1.10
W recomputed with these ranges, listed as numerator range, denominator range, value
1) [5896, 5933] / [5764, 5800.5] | 0.97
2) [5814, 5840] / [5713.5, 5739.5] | 1.05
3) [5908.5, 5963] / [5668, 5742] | 1.01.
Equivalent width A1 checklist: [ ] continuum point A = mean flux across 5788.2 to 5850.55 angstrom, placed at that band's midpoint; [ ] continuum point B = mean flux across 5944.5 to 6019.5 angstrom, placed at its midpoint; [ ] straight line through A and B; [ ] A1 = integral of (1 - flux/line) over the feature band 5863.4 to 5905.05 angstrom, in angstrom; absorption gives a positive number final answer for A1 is 5.1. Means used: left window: 16.4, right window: 15.8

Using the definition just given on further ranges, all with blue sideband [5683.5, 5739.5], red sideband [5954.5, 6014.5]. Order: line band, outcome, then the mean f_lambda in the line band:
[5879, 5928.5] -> 4.7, 14.2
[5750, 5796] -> -0.5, 15.9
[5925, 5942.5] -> -0.9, 16.6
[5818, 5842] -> -1.6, 16.8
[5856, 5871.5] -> -0.5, 16.3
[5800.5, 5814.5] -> -0.4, 16.2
